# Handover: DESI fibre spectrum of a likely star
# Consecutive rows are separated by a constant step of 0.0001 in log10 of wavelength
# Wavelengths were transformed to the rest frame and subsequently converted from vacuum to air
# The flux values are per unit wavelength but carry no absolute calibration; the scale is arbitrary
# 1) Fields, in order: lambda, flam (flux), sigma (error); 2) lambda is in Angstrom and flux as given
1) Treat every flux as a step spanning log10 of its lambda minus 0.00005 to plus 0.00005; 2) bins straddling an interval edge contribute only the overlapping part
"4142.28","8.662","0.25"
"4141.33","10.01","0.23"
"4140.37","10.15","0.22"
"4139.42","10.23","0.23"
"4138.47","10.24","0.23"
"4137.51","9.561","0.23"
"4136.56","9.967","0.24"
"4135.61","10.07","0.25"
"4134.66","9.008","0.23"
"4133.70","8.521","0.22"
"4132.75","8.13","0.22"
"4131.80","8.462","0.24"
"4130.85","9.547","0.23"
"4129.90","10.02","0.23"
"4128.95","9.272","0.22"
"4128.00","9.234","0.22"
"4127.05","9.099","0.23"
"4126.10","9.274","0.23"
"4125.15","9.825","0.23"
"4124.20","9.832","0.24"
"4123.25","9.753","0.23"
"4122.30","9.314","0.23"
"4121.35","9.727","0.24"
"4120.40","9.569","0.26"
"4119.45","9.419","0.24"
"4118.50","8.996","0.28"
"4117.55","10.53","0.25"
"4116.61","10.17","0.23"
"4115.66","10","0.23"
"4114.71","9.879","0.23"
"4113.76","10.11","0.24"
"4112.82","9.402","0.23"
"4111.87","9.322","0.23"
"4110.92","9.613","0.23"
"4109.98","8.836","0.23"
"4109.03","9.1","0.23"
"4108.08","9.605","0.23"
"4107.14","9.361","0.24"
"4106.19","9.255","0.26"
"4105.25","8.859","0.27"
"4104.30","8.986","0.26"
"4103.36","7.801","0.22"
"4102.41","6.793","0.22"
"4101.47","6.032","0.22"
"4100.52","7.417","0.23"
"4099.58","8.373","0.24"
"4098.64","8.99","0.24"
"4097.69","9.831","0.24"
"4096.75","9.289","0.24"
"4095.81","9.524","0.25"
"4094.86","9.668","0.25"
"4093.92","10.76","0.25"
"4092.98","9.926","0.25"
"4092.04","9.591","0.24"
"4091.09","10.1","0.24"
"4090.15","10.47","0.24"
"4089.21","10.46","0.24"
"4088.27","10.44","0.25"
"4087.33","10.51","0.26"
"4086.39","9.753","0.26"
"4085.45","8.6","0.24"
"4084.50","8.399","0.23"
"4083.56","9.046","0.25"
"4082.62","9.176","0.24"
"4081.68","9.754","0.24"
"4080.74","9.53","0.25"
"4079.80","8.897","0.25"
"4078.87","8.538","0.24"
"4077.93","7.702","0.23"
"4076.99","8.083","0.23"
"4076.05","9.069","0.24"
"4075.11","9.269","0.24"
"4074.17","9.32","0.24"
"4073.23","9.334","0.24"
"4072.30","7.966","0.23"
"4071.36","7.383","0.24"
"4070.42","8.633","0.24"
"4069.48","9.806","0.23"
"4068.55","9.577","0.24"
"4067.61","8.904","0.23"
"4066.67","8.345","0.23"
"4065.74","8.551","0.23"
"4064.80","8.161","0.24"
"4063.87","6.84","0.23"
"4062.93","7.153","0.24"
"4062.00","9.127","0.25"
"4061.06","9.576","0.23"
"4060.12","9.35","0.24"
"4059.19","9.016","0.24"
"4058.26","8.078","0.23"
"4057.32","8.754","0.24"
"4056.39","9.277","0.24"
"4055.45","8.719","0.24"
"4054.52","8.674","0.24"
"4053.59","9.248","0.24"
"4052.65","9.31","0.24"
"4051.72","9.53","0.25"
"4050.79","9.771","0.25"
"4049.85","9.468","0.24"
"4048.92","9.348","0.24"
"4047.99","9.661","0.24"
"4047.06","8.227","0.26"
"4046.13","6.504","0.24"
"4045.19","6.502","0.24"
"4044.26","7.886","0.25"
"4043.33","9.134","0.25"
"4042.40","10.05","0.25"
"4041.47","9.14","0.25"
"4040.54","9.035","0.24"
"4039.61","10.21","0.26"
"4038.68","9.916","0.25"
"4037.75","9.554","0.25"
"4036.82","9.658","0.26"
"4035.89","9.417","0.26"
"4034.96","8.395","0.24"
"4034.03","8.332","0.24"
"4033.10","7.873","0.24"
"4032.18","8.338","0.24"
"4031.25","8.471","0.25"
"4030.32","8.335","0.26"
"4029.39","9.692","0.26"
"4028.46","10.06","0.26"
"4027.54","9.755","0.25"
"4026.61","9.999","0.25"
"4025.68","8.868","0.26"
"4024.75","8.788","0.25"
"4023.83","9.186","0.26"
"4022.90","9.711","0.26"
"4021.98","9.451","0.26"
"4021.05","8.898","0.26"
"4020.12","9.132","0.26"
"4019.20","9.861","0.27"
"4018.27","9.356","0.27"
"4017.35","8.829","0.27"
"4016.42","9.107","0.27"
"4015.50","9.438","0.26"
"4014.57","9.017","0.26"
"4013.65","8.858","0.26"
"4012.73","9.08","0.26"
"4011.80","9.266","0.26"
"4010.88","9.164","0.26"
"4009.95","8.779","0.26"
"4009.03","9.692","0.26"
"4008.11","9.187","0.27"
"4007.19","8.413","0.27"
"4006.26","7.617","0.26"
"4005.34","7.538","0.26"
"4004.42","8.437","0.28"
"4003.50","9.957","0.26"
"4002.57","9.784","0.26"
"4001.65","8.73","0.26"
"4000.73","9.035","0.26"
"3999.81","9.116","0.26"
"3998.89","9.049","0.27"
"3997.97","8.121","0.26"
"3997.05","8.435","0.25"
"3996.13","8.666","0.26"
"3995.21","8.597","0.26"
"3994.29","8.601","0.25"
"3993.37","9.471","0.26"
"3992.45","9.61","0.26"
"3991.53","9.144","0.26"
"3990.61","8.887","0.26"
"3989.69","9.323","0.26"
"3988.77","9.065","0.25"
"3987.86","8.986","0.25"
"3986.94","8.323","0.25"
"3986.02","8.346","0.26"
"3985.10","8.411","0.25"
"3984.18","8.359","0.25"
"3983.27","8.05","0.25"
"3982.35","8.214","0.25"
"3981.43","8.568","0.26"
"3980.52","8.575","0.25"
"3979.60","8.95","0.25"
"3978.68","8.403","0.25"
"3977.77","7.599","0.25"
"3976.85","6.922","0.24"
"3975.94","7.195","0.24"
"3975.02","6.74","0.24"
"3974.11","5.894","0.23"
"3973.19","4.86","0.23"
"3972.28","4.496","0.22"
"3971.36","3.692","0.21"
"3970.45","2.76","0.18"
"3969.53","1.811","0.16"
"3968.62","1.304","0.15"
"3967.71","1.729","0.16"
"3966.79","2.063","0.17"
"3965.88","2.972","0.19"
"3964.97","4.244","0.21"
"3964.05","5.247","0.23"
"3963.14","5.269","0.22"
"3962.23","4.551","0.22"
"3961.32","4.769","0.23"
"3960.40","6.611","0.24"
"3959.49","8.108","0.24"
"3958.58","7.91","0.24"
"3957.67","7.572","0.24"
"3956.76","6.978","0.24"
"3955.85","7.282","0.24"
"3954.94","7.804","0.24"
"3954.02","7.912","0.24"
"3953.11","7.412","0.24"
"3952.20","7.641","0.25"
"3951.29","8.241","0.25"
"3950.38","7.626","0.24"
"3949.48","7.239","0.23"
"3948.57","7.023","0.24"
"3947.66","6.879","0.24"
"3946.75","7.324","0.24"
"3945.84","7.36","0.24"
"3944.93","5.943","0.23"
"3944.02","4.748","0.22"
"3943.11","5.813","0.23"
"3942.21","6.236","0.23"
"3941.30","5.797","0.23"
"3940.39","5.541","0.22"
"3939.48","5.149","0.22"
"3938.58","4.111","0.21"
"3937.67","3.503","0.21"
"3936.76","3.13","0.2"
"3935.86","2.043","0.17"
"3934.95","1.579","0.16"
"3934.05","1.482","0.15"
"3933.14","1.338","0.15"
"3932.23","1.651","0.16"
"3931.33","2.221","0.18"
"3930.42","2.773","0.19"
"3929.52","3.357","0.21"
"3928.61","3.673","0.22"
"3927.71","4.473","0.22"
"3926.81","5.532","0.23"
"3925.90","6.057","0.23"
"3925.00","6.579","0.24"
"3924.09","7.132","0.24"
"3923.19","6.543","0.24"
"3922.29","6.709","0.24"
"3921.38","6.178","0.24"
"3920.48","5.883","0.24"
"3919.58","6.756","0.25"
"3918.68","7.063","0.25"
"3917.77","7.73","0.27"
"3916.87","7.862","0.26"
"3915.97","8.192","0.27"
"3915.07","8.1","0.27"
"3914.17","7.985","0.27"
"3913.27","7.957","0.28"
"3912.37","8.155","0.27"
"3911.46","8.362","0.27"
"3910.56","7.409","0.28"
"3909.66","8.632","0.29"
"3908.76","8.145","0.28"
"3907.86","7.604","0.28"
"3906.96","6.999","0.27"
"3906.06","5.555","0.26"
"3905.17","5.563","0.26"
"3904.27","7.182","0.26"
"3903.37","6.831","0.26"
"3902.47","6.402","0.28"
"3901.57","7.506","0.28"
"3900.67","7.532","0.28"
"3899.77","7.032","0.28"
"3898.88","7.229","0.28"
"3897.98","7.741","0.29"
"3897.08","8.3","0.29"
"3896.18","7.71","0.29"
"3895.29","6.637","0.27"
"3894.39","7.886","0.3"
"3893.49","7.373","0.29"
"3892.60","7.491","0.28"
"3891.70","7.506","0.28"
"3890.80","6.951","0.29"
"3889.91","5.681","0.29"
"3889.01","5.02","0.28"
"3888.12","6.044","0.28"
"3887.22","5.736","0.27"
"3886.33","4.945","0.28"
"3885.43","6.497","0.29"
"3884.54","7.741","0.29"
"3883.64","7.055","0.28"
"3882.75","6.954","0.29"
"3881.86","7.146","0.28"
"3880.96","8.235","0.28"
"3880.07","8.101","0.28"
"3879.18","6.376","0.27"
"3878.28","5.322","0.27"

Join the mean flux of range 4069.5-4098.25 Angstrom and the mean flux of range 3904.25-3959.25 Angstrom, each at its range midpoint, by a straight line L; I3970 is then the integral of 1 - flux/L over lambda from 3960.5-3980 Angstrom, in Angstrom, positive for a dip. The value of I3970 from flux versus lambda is 5.9 Angstrom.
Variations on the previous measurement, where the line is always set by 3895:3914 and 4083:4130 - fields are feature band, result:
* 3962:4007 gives 5.6 Angstrom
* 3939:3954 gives 2.2 Angstrom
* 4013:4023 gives -0.9 Angstrom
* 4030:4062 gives -0.5 Angstrom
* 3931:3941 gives 6.2 Angstrom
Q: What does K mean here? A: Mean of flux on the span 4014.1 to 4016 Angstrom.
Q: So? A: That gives 9.24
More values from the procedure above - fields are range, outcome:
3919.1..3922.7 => 6.39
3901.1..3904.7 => 6.97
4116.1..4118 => 10.4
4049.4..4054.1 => 9.45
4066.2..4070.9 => 9.05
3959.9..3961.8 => 5.72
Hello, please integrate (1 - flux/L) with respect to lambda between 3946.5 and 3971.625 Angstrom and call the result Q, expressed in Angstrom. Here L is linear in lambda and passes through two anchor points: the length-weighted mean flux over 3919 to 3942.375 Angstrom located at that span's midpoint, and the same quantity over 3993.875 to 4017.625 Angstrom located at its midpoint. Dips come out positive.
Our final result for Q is 1.0 Angstrom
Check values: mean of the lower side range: 4.43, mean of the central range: 5.71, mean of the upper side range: 8.87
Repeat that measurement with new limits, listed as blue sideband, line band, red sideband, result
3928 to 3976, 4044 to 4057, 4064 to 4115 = -1.3 Angstrom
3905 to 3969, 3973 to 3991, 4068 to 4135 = -3.4 Angstrom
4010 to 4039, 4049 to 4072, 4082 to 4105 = 0.9 Angstrom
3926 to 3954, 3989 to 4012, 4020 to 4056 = -4.4 Angstrom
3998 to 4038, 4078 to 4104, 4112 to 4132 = 0.8 Angstrom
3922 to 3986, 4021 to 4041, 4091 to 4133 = -4.9 Angstrom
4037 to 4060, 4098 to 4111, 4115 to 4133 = 1.2 Angstrom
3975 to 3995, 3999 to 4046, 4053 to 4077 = -2.4 Angstrom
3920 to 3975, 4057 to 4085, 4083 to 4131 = -1.0 Angstrom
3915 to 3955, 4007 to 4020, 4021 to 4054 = -1.5 Angstrom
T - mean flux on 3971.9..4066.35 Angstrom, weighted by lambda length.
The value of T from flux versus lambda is 8.71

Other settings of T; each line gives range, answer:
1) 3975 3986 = 8.06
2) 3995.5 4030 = 9.08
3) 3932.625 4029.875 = 7.27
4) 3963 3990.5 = 6.26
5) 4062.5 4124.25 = 9.11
